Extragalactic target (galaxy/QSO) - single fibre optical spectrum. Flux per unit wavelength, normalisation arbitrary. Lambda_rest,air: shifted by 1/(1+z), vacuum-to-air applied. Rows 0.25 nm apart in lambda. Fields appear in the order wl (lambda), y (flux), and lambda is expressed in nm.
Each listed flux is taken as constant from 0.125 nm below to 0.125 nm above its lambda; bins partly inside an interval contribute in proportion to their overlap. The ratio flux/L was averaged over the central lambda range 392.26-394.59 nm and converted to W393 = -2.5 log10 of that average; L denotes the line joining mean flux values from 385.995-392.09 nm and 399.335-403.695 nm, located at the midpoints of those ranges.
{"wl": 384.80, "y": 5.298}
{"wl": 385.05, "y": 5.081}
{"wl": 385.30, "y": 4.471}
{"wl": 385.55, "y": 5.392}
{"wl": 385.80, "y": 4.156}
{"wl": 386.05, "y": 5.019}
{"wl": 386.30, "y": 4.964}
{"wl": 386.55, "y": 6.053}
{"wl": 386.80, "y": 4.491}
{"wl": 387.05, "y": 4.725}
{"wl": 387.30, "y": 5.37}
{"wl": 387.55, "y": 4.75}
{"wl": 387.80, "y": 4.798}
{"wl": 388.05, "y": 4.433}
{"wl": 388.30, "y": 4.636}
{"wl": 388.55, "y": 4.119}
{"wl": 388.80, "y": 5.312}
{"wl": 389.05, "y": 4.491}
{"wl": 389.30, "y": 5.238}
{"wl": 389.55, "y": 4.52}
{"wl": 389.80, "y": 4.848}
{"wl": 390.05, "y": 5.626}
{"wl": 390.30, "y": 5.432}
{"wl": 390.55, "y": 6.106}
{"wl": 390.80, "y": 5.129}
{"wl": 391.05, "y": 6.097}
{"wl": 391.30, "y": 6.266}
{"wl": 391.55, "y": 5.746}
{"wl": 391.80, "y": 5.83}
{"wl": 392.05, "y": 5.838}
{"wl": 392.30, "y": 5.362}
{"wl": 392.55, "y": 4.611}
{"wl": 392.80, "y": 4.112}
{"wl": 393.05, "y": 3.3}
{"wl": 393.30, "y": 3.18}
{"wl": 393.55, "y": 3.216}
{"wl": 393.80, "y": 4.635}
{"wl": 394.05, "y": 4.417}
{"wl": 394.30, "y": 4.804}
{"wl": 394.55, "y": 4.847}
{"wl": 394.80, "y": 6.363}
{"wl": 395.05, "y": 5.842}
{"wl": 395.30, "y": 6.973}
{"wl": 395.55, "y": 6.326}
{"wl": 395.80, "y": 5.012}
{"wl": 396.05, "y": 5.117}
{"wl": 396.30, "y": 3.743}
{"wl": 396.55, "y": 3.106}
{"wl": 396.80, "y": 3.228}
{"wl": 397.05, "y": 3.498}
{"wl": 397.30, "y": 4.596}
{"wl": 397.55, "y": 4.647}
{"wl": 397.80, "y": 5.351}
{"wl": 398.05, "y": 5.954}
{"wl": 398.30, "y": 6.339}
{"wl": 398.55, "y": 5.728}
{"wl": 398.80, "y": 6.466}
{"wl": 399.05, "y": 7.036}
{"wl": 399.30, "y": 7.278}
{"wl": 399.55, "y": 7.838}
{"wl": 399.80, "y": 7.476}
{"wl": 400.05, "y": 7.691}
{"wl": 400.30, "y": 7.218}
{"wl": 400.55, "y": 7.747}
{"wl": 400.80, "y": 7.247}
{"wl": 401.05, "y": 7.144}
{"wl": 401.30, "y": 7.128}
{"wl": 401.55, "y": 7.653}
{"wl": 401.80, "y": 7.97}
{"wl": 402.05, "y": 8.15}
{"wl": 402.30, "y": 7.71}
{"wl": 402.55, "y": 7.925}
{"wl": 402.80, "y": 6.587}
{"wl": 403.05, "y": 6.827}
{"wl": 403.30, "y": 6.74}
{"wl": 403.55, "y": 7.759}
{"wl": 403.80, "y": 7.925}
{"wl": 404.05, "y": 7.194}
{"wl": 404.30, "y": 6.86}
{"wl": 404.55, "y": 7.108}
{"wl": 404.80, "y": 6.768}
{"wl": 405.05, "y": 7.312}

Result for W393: 0.39 mag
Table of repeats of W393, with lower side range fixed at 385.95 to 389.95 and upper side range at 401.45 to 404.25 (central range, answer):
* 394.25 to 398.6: 0.241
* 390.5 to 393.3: 0.069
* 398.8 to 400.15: -0.073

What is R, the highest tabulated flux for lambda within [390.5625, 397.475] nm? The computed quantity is 6.973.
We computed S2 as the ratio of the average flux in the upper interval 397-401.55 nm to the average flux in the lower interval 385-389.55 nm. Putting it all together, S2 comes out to 1.4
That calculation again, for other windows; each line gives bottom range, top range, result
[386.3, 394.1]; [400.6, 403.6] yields 1.50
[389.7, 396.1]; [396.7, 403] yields 1.28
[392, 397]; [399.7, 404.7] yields 1.59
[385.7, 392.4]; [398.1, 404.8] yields 1.40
